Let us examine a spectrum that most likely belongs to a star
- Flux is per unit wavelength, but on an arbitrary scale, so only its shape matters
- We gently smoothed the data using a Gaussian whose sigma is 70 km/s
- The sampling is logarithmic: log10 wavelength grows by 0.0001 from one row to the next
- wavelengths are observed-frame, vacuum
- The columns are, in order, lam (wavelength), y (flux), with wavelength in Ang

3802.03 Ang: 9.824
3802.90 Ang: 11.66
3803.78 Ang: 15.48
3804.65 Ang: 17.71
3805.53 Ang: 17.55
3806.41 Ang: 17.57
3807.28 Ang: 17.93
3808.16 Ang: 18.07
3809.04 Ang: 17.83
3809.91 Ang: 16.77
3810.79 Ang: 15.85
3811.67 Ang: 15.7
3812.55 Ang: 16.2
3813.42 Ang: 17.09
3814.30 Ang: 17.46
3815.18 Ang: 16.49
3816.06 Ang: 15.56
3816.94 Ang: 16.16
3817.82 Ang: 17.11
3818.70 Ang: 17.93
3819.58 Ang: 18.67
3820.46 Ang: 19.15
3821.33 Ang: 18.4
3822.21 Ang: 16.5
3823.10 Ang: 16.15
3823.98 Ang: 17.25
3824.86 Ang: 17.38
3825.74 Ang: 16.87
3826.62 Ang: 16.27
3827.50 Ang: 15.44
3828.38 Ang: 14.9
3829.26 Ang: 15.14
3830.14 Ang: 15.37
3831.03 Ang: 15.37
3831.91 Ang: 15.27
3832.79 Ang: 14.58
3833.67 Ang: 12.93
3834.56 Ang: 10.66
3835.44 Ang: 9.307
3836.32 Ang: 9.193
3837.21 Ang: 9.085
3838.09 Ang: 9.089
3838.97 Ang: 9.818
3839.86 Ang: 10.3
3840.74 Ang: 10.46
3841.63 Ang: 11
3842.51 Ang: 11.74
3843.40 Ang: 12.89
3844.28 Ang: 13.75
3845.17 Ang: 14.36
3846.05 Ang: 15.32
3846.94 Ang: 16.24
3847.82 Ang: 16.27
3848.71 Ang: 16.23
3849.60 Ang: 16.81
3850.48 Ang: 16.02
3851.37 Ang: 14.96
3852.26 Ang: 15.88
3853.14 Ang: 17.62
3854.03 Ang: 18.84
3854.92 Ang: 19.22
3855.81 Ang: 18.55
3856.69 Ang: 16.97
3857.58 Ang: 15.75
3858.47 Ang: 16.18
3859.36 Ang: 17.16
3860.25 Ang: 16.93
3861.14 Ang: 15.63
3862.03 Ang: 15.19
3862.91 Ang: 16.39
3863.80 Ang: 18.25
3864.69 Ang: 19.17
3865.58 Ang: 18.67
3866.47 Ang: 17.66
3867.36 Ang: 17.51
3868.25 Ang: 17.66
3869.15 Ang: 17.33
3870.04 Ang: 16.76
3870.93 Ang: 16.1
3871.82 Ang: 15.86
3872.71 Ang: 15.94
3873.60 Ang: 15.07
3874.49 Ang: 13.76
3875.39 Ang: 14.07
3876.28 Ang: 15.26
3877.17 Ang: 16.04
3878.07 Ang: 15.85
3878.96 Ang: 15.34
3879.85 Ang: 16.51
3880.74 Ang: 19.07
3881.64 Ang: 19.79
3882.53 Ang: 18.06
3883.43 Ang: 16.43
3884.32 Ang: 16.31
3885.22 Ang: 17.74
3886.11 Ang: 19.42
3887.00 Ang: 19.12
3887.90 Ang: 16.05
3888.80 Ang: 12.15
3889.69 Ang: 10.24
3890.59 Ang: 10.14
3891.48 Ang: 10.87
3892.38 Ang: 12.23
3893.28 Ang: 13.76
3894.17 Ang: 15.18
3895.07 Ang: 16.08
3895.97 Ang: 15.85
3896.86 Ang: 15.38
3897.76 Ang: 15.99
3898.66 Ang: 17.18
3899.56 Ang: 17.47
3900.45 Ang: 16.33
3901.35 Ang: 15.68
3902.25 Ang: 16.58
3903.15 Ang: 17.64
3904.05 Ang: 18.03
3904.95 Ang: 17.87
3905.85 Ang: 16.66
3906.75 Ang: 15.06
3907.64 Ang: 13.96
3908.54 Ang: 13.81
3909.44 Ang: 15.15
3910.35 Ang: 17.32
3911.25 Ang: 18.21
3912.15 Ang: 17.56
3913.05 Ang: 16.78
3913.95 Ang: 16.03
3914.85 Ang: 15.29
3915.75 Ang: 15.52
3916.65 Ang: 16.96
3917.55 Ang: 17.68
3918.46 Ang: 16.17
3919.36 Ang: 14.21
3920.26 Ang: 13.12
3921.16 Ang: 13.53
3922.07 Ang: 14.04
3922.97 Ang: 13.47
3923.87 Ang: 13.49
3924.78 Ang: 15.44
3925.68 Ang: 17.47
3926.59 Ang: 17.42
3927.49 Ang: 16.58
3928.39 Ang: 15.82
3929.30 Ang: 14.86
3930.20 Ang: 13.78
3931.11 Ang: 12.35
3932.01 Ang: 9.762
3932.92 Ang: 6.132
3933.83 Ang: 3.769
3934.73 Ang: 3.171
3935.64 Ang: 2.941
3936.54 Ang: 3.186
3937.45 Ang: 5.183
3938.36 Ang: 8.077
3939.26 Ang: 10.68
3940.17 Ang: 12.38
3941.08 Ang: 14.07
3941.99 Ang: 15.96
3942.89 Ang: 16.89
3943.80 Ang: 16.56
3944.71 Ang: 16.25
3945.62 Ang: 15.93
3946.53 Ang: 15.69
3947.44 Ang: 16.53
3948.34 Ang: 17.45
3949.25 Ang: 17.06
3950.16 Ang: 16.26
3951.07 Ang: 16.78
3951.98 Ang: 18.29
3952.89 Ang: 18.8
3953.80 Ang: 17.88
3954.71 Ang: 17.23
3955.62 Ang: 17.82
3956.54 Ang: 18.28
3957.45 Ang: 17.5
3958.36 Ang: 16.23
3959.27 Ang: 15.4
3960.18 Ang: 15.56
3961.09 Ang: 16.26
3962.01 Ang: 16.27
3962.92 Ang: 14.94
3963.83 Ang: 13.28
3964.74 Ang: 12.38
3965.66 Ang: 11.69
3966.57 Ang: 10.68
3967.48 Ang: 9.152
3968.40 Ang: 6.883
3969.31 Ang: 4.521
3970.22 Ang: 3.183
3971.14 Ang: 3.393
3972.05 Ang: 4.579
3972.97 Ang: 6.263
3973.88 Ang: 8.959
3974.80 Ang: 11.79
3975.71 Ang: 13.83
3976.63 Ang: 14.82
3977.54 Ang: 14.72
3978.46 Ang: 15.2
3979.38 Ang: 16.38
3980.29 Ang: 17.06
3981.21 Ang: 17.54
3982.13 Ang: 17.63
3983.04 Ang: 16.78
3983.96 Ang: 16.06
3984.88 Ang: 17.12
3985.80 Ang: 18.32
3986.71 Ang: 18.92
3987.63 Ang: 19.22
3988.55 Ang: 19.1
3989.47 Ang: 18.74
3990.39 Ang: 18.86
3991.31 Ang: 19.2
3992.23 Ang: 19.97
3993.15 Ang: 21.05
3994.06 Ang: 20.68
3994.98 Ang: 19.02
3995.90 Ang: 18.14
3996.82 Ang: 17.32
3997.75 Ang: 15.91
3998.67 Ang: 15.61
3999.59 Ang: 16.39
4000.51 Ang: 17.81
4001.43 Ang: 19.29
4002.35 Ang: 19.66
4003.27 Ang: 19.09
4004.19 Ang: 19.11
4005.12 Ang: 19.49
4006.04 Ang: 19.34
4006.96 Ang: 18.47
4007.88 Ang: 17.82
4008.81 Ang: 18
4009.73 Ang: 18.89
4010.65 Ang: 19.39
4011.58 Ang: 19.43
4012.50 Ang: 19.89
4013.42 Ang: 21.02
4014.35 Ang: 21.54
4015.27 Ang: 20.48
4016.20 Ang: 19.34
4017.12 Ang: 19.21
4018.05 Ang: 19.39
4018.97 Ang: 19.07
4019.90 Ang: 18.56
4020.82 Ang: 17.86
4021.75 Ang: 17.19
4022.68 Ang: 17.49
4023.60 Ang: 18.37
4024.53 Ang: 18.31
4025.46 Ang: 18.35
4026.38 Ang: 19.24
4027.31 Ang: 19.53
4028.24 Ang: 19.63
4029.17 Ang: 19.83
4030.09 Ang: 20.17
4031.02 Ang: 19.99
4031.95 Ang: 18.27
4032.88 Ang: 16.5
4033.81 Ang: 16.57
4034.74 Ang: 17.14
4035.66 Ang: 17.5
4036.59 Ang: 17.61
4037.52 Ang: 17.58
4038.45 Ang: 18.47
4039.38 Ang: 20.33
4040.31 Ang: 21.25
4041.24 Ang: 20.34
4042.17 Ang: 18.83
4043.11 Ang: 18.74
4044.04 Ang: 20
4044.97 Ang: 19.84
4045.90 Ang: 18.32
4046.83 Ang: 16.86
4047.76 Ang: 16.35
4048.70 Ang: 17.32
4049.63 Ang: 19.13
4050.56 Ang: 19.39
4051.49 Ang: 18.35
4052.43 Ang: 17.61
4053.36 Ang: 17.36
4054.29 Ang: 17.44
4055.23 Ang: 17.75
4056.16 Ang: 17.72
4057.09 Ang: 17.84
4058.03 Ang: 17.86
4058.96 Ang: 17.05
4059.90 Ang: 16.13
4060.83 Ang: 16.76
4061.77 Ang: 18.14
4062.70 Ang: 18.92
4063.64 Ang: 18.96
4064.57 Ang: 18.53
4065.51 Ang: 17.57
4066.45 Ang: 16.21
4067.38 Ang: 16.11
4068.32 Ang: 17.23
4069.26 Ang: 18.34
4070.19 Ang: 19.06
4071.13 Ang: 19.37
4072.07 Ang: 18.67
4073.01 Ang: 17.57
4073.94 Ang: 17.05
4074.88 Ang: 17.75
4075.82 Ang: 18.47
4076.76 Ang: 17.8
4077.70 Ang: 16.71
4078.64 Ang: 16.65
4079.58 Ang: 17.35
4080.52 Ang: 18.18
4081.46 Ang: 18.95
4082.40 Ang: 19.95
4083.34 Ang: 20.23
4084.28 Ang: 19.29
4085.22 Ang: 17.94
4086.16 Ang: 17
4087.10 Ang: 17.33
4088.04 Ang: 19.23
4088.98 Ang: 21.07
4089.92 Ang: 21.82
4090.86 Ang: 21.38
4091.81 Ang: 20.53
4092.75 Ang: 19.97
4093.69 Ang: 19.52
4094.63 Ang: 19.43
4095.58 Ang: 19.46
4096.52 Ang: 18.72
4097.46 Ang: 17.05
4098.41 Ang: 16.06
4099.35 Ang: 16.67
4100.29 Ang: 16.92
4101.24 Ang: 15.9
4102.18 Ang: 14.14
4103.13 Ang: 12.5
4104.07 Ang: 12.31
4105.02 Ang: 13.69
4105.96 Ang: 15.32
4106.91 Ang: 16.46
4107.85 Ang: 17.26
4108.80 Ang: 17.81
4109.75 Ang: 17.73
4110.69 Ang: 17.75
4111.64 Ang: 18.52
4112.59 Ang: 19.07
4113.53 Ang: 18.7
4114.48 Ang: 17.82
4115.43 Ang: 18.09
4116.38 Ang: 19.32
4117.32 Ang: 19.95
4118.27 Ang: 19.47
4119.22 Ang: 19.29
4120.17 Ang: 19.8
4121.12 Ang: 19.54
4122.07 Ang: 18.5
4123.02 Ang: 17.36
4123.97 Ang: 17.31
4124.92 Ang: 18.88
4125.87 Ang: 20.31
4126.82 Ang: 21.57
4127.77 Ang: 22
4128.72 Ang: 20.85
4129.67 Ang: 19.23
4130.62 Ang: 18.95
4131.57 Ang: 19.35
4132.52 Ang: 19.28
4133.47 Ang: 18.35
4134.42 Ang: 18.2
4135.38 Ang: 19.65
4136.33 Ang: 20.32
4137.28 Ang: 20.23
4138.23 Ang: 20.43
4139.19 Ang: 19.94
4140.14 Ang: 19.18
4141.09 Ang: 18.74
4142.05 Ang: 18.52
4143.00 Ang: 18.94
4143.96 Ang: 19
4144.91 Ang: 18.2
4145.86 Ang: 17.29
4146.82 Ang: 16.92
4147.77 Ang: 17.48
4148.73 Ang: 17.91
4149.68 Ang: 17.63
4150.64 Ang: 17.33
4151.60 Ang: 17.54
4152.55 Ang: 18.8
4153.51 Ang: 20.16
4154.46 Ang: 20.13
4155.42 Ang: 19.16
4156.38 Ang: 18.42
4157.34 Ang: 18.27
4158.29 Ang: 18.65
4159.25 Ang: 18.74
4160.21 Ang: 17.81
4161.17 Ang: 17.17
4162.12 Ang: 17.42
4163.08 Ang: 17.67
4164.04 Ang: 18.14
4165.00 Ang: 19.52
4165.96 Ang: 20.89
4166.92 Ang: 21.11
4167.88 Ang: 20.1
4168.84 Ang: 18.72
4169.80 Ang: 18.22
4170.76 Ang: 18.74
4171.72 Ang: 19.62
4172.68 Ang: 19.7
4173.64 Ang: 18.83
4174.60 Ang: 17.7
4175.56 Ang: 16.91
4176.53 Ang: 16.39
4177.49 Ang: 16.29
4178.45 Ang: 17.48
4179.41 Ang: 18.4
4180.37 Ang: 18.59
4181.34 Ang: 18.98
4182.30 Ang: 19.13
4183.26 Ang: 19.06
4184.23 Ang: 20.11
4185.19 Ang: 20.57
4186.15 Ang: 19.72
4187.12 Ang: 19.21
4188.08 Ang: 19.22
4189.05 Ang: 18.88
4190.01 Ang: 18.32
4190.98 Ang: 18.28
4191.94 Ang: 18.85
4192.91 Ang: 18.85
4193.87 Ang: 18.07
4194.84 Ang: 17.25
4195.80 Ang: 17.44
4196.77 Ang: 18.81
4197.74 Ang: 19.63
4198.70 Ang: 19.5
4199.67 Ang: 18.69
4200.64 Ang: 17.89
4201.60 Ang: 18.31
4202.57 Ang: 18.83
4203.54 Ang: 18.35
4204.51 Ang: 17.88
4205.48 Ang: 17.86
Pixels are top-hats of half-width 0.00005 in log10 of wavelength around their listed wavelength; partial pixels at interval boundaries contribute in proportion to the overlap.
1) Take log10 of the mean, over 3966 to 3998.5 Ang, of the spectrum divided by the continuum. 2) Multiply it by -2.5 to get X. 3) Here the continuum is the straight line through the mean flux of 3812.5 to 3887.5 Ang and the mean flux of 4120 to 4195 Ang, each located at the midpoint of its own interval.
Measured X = 0.17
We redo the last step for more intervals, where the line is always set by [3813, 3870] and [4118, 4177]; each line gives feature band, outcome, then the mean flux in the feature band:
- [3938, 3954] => 0.07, 15.7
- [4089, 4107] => 0.06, 17.4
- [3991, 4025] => -0.09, 18.8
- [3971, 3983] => 0.30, 12.9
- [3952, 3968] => 0.10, 15.3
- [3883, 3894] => 0.11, 14.6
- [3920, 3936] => 0.33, 12.1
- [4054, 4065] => 0.01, 17.8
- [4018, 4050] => -0.06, 18.6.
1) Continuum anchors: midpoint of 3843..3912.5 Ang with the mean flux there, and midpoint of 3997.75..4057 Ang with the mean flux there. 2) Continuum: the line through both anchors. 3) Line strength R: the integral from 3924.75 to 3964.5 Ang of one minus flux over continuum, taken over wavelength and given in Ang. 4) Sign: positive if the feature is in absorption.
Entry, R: 7.48 Ang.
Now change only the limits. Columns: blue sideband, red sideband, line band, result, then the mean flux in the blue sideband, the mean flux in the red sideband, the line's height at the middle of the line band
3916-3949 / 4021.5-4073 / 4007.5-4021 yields -2.1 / 13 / 18.2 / 16.7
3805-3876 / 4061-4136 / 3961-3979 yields 6.8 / 15.7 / 18.3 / 17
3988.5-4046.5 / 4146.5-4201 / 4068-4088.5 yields 0.6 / 18.8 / 18.6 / 18.7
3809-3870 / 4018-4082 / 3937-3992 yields 8.4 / 15.6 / 18.2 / 17.1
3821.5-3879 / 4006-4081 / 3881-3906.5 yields 0.1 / 15.2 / 18.4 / 15.9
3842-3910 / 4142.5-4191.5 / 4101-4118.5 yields 1.1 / 16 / 18.6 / 18.1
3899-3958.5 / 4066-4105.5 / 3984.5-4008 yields -3.8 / 14.7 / 17.8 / 16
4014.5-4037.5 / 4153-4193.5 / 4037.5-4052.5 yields -0.2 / 18.6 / 18.8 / 18.6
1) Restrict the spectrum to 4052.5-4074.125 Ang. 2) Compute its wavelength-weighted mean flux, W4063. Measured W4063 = 17.7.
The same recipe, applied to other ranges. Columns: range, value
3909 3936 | 13.8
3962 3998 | 14.5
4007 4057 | 18.7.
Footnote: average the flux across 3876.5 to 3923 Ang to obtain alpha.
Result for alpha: 15.8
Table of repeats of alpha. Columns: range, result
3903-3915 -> 16.4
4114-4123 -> 19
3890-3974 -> 13.8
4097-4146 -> 18.2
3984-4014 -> 18.7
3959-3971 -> 11.3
